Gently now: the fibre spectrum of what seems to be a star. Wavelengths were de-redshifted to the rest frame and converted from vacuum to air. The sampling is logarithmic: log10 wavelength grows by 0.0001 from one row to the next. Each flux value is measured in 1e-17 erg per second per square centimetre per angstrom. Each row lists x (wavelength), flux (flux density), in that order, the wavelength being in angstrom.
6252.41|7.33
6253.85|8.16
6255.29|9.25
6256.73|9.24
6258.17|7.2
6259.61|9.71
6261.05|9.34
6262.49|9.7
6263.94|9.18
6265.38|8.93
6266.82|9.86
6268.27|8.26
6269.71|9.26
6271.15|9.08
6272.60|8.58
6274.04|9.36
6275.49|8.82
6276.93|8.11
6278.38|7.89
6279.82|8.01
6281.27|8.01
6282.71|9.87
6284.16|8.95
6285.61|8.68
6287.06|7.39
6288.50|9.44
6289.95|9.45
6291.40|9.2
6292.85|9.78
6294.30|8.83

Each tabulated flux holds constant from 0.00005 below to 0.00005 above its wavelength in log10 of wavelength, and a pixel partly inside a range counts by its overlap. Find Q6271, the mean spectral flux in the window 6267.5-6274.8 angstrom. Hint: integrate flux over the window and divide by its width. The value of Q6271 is 8.91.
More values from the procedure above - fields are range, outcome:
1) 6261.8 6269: 9.18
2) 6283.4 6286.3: 8.81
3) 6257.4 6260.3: 8.46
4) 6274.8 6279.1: 8.28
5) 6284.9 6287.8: 8.06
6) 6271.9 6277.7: 8.71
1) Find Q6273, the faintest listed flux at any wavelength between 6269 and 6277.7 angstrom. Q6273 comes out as 8.11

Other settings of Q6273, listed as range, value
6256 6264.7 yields 7.2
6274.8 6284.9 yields 7.89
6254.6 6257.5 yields 9.24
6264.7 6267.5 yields 8.93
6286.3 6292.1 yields 7.39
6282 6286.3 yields 8.68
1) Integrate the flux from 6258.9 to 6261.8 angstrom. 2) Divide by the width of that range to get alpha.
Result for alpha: 9.54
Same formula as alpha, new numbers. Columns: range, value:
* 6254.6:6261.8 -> 8.96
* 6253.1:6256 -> 8.69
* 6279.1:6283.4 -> 8.63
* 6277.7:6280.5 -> 7.97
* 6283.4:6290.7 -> 8.78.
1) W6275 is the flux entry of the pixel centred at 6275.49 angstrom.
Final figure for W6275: 8.82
